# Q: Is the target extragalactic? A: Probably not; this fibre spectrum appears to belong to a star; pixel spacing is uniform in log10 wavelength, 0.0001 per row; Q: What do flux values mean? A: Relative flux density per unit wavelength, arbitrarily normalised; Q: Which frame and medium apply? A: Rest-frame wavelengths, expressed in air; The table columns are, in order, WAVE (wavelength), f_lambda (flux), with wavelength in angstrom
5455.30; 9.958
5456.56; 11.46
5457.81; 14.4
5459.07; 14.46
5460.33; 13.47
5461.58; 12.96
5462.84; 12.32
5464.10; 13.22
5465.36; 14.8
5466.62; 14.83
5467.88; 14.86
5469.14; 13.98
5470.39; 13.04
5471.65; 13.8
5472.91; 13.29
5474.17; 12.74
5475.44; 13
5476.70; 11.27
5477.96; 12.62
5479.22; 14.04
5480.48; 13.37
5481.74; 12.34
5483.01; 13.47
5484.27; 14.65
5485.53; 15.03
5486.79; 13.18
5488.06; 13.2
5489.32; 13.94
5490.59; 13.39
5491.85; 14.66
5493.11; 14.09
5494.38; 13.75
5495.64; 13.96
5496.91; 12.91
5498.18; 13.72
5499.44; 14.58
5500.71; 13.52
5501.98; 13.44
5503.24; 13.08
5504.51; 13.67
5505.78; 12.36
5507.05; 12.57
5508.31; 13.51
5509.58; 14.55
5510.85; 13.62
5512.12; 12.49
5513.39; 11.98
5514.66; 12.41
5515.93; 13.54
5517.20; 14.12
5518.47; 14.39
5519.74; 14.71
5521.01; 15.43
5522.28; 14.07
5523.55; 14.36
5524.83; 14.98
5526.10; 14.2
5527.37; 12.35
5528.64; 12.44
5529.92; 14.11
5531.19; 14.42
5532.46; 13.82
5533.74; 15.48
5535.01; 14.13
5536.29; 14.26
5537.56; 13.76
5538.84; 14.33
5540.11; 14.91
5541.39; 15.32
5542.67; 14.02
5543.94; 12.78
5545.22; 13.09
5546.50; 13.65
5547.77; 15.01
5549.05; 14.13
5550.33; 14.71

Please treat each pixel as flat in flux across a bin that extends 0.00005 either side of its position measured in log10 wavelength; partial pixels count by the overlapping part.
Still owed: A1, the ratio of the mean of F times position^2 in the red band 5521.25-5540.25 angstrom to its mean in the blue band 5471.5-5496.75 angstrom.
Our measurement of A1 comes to 1.1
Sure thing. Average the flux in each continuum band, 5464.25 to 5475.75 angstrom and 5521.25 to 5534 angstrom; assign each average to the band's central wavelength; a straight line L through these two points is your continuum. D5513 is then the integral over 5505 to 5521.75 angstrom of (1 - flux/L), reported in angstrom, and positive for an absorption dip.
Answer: 0.5 angstrom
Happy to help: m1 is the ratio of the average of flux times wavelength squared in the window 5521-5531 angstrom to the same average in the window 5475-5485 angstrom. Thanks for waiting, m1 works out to 1.1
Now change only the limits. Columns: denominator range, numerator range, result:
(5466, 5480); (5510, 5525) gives 1.05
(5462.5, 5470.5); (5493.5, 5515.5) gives 0.97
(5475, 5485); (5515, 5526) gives 1.11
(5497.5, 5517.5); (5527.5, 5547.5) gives 1.06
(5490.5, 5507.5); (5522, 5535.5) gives 1.05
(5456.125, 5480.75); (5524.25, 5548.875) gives 1.07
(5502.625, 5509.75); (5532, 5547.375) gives 1.08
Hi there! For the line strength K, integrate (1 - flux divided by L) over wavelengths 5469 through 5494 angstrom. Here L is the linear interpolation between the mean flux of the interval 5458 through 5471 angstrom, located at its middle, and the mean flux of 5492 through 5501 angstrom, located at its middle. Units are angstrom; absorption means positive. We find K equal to 0.7 angstrom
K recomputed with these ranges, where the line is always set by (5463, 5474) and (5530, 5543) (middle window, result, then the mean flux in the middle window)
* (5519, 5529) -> 0.2 angstrom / 14.1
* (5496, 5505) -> 0.4 angstrom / 13.6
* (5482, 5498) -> 0.3 angstrom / 13.8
